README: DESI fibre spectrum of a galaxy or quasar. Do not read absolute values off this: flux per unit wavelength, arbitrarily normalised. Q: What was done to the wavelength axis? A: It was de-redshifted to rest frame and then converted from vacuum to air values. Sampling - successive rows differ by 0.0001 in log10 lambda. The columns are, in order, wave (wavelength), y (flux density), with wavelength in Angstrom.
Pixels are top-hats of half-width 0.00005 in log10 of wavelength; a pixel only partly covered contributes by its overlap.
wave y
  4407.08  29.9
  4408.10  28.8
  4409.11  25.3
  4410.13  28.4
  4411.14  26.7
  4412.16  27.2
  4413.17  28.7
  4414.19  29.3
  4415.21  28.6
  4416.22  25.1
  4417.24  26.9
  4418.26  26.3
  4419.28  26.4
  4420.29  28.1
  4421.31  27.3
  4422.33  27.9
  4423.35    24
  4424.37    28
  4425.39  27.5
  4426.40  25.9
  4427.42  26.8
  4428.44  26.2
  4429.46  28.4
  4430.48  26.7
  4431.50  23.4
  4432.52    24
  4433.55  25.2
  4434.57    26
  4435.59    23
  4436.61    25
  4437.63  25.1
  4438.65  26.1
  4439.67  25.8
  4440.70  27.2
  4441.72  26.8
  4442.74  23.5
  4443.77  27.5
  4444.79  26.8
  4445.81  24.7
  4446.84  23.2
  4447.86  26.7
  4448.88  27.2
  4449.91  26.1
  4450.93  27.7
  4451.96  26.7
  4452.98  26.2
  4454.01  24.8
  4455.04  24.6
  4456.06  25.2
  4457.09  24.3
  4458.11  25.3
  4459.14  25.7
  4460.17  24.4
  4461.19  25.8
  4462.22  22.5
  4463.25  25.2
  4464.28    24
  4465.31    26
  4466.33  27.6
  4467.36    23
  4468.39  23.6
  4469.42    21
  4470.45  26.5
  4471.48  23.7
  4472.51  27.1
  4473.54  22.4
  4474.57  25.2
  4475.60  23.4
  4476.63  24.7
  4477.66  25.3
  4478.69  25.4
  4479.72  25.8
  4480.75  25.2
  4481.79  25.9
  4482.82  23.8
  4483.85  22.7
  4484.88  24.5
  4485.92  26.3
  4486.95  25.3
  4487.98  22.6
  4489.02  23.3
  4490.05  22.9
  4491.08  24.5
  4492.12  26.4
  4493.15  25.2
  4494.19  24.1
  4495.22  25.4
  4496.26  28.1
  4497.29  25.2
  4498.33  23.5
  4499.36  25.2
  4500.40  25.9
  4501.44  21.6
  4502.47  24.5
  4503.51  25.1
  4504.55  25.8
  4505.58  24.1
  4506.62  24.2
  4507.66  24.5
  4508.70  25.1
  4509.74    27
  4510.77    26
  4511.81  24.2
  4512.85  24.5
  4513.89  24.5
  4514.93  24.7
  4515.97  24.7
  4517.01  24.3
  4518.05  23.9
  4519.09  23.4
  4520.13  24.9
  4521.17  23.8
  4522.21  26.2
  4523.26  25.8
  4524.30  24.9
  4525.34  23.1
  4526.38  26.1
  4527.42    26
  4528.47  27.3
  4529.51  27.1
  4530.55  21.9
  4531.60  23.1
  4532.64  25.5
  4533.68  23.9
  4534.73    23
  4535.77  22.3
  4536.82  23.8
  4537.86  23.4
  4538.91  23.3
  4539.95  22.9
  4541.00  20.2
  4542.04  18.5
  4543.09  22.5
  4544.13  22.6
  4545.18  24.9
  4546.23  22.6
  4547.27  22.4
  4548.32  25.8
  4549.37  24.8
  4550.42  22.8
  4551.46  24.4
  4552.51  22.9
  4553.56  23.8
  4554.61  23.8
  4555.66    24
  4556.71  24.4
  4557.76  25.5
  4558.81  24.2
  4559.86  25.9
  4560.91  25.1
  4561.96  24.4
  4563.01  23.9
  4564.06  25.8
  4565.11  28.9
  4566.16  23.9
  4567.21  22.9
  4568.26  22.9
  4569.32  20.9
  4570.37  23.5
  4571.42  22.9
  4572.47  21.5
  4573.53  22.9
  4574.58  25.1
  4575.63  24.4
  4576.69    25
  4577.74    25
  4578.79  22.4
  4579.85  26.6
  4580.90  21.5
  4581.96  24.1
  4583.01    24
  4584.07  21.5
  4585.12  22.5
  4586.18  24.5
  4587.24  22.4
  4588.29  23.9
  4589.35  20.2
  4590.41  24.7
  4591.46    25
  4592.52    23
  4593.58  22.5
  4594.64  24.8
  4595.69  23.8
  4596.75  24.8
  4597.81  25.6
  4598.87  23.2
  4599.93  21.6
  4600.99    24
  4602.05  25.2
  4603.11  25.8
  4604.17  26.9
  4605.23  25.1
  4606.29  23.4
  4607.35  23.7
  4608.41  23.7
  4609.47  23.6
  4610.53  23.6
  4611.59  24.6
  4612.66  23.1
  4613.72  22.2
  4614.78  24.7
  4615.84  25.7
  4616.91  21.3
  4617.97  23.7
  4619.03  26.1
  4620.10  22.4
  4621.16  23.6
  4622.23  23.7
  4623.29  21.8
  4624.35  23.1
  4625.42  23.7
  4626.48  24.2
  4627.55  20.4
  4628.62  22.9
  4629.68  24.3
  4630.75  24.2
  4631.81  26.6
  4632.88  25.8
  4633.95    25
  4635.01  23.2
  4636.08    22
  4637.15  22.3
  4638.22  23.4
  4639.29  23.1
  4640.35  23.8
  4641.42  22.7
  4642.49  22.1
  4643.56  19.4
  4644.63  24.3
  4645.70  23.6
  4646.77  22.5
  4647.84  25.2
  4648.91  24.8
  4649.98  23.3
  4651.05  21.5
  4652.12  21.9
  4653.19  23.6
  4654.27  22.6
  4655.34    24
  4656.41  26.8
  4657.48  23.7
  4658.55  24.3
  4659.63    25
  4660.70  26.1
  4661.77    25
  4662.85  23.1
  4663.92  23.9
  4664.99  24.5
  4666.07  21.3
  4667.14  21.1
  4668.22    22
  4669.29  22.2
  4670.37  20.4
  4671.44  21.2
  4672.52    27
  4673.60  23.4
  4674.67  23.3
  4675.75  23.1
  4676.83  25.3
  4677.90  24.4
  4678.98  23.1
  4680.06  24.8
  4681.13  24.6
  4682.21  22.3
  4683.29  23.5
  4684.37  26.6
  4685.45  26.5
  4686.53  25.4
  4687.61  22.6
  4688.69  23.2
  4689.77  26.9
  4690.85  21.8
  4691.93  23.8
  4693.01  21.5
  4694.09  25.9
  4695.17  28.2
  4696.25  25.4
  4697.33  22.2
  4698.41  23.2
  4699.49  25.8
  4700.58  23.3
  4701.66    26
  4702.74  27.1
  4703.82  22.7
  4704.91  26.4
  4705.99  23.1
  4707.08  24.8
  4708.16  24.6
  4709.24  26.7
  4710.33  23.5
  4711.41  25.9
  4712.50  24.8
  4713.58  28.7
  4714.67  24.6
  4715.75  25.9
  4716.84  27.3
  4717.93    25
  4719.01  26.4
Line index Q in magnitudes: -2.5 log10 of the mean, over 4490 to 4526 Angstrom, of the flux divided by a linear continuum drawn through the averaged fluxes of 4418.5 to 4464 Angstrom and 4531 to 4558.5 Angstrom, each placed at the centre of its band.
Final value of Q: -0.03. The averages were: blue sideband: 25.8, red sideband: 23.3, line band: 24.8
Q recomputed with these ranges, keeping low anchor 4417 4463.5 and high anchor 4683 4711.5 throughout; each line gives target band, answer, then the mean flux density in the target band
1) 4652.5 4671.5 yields 0.06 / 23.4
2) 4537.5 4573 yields 0.08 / 23.6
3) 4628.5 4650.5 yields 0.06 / 23.6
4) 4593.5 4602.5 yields 0.05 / 24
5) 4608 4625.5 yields 0.07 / 23.6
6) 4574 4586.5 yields 0.06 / 23.9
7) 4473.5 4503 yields 0.04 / 24.7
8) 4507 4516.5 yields 0.02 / 25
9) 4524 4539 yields 0.05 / 24.3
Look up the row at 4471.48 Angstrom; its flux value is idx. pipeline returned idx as 23.7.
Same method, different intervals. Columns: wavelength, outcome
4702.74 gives 27.1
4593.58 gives 22.5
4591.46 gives 25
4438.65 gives 26.1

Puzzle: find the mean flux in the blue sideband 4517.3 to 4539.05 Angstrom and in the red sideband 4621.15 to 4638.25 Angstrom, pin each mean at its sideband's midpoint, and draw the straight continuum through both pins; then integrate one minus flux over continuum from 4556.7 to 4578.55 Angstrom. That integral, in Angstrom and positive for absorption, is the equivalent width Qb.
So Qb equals -0.1 Angstrom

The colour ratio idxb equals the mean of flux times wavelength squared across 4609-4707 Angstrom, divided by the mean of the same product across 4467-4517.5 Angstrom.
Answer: 1.04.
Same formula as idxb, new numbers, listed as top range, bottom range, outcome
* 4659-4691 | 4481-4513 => 1.04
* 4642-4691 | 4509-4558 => 1.04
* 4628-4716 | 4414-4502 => 1.04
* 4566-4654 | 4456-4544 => 1.01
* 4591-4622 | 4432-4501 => 1.02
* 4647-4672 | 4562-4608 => 1.01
